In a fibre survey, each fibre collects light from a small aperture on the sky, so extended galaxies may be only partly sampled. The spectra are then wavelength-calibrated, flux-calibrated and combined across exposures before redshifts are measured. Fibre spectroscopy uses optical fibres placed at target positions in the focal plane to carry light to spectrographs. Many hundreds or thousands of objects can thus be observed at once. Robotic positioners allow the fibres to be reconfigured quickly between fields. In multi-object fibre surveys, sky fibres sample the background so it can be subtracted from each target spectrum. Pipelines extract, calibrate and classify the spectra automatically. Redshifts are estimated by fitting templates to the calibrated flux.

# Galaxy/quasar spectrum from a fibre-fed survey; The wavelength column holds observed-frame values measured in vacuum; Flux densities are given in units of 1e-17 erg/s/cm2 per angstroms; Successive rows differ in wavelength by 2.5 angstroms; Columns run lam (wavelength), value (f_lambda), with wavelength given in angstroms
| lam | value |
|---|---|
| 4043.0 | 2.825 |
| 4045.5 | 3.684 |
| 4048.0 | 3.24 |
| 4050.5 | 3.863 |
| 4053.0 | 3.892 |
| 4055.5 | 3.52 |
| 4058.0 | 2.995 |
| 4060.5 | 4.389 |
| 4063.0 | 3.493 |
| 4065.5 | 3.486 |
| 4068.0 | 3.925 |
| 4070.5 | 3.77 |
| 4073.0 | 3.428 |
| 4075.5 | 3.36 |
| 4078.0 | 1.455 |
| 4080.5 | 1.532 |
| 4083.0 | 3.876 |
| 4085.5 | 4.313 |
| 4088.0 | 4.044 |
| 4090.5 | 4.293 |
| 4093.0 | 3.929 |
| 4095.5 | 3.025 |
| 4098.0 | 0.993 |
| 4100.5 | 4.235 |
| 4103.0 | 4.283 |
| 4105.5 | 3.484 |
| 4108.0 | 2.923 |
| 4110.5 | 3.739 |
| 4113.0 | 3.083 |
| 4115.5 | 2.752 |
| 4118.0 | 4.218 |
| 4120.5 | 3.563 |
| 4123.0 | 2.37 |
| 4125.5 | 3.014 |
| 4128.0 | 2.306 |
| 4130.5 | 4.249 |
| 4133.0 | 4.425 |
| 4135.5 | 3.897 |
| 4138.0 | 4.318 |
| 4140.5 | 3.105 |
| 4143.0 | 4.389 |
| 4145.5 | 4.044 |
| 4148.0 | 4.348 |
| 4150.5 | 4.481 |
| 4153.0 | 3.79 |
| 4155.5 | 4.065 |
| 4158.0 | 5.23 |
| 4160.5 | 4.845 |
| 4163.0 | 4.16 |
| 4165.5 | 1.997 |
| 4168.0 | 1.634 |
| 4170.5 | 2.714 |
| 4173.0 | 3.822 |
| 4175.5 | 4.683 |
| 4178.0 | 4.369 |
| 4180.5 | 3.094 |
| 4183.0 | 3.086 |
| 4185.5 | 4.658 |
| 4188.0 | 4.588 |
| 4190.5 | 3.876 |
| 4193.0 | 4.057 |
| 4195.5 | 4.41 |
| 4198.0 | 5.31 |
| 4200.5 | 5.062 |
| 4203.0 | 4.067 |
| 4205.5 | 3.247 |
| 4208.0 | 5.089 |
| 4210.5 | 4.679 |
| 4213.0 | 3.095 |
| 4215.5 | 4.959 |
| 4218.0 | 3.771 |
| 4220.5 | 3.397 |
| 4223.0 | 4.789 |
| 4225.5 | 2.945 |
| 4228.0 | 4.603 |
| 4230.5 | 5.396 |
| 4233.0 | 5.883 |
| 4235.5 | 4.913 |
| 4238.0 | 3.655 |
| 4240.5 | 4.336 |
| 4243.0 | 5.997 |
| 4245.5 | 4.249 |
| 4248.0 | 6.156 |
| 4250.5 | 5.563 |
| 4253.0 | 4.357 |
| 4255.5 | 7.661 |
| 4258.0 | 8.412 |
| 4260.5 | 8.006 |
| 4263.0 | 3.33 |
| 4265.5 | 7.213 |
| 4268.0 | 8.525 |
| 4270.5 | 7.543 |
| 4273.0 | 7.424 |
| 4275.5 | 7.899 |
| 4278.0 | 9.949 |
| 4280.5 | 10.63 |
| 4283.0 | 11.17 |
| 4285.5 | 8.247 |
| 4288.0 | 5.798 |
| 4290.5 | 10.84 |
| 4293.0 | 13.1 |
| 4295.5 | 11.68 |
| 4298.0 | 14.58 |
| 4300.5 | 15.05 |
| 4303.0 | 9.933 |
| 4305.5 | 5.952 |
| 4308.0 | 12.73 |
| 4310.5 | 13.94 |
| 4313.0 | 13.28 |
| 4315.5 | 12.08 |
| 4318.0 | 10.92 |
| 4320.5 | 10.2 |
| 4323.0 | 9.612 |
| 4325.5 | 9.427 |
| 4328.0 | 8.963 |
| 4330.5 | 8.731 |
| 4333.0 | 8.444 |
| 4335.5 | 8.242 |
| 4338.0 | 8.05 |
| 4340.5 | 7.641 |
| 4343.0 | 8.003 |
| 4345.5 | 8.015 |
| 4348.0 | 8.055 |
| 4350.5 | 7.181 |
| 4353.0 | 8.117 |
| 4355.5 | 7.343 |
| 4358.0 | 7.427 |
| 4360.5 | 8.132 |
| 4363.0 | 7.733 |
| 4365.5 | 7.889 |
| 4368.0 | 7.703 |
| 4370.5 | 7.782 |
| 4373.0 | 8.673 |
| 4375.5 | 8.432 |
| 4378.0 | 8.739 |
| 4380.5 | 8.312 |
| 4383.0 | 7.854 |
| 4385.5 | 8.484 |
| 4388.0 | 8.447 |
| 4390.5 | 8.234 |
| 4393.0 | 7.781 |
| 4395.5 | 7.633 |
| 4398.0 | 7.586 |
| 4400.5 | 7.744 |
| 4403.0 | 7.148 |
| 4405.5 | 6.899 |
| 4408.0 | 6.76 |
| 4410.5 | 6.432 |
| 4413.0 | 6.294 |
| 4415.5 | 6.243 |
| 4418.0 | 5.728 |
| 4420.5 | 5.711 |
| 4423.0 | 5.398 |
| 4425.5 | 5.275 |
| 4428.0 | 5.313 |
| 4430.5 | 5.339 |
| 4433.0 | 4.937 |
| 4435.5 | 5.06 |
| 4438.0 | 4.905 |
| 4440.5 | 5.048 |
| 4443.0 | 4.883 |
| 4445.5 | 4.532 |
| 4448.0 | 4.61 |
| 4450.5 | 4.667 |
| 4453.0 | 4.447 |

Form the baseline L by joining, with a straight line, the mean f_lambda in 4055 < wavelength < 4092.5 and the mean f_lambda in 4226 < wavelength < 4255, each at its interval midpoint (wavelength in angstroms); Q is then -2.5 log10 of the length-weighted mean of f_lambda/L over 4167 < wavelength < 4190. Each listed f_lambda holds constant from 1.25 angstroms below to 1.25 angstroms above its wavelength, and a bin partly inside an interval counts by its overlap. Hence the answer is 0.21 mag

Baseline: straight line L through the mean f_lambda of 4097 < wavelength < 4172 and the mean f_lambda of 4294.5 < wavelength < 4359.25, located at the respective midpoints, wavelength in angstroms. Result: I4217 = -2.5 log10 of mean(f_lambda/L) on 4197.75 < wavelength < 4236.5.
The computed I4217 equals 0.37 mag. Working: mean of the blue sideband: 3.56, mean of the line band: 4.43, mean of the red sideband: 9.75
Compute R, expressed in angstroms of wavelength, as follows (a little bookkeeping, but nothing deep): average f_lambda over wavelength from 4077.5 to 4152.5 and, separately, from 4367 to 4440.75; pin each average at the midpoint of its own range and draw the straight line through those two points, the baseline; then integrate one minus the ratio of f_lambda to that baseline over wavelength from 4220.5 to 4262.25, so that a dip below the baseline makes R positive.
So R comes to -2.8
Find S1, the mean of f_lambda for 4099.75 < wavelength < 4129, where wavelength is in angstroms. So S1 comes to 3.32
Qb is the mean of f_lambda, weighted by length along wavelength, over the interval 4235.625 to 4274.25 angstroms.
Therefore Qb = 6.13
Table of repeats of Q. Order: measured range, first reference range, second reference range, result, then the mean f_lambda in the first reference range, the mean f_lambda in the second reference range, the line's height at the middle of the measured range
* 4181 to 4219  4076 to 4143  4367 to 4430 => 0.08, 3.38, 7.2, 4.58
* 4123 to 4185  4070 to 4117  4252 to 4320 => 0.36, 3.29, 9.66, 5.29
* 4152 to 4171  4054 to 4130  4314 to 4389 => 0.29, 3.34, 8.5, 4.72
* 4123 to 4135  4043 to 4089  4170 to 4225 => 0.11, 3.44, 4.13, 3.77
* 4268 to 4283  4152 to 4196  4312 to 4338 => -0.13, 3.83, 9.87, 7.89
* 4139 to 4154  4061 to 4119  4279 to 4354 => 0.24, 3.39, 9.96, 5.03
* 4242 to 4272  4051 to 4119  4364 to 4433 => -0.17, 3.43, 7.14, 5.46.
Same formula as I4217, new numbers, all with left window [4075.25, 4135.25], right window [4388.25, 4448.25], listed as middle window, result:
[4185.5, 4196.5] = -0.05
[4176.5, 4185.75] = 0.07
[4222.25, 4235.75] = -0.07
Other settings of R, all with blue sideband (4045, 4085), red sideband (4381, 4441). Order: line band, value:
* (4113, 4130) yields 3.5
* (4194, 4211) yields 0.4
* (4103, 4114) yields 1.0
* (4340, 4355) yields -4.7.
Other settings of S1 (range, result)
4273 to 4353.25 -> 9.87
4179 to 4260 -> 4.7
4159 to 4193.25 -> 3.68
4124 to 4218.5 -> 3.97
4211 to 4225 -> 3.98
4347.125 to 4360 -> 7.64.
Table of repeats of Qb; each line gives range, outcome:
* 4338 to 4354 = 7.85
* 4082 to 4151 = 3.62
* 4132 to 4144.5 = 4.02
